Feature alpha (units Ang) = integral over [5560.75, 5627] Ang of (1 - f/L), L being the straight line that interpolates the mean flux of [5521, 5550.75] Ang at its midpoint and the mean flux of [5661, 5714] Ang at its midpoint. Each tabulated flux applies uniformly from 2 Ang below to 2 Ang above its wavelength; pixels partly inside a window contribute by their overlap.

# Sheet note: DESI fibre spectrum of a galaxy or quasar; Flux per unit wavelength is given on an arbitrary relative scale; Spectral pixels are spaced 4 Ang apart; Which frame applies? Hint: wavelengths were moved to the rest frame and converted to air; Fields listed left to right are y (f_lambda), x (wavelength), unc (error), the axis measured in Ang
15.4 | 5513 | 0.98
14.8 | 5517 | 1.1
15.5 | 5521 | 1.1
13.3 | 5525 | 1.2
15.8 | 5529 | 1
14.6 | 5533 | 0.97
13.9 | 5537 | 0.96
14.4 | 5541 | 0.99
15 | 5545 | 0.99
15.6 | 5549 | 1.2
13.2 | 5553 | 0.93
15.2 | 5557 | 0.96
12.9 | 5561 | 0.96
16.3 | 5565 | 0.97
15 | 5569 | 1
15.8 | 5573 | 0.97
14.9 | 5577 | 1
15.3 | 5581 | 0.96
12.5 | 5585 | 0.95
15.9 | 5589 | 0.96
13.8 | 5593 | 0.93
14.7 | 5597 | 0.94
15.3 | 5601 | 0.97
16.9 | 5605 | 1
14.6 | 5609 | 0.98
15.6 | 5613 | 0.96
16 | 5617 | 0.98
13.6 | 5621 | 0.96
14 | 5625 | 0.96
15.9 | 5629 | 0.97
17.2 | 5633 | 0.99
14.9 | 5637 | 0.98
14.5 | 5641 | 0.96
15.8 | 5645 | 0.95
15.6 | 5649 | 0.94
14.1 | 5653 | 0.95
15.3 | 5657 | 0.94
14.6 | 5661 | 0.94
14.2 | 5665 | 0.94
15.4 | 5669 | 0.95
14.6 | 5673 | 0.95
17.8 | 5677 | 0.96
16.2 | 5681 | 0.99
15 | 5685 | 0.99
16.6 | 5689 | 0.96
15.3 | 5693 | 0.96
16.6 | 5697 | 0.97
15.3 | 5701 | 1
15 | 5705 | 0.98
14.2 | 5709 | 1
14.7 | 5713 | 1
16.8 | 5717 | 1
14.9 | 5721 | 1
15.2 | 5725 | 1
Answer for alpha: 0.2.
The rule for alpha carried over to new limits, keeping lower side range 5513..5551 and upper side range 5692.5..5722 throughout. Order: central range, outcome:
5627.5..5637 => -0.7 Ang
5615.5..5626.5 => 0.4 Ang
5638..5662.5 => 0.3 Ang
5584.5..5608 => 0.0 Ang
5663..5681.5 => -0.4 Ang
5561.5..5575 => -0.4 Ang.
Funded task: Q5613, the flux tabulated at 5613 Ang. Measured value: 15.6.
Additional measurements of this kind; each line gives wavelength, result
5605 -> 16.9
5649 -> 15.6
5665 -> 14.2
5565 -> 16.3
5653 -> 14.1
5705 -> 15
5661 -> 14.6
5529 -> 15.8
